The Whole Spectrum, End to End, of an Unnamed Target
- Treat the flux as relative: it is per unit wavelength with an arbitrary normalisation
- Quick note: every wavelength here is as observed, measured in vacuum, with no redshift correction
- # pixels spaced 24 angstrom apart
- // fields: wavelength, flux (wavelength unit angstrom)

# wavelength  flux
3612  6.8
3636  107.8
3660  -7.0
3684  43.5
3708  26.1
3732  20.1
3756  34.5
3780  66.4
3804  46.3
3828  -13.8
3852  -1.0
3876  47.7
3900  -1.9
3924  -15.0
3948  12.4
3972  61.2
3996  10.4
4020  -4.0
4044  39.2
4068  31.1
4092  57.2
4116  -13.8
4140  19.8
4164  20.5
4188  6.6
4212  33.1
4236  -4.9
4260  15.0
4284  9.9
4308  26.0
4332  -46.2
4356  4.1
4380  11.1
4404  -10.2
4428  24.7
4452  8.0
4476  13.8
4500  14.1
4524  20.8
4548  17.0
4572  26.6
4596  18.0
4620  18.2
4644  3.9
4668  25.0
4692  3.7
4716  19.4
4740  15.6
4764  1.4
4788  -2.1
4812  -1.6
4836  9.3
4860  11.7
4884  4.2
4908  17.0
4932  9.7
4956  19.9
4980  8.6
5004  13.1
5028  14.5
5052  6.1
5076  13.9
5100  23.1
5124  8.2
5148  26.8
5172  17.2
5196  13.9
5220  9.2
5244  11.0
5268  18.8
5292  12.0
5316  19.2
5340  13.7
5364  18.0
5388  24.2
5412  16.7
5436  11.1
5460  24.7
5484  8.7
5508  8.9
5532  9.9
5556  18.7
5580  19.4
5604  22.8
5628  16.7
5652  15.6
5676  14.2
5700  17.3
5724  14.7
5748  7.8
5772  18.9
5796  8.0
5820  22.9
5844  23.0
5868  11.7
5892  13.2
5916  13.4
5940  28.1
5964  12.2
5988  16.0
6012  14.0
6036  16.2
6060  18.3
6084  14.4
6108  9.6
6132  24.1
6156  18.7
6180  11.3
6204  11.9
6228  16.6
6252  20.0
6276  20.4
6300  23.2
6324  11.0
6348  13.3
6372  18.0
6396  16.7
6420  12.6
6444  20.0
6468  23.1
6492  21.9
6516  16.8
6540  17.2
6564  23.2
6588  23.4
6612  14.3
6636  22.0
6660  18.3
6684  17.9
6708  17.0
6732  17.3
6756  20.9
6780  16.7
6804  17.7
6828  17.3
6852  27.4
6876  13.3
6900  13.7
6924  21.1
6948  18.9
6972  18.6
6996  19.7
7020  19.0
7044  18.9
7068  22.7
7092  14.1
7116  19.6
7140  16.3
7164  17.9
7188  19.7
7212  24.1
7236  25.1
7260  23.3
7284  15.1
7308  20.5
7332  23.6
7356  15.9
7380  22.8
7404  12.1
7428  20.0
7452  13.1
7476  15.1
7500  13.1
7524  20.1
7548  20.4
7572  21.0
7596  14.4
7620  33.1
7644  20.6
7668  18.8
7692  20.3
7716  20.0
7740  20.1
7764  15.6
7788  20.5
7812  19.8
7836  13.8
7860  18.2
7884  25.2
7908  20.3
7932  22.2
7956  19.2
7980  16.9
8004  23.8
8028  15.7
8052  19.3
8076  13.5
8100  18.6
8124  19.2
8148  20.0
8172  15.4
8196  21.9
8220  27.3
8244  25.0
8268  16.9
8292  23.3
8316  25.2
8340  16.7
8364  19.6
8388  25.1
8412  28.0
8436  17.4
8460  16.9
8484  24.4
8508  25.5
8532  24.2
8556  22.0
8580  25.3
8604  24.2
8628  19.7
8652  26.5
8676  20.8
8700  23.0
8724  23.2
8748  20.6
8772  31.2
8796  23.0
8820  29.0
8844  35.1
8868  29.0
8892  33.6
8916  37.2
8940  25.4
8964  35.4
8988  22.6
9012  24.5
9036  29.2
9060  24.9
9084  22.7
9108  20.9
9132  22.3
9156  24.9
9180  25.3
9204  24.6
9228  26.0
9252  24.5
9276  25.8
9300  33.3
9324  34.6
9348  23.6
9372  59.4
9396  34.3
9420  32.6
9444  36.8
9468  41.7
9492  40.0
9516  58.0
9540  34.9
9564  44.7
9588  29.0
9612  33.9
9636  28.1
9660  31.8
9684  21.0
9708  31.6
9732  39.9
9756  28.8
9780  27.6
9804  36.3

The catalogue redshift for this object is 1.127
